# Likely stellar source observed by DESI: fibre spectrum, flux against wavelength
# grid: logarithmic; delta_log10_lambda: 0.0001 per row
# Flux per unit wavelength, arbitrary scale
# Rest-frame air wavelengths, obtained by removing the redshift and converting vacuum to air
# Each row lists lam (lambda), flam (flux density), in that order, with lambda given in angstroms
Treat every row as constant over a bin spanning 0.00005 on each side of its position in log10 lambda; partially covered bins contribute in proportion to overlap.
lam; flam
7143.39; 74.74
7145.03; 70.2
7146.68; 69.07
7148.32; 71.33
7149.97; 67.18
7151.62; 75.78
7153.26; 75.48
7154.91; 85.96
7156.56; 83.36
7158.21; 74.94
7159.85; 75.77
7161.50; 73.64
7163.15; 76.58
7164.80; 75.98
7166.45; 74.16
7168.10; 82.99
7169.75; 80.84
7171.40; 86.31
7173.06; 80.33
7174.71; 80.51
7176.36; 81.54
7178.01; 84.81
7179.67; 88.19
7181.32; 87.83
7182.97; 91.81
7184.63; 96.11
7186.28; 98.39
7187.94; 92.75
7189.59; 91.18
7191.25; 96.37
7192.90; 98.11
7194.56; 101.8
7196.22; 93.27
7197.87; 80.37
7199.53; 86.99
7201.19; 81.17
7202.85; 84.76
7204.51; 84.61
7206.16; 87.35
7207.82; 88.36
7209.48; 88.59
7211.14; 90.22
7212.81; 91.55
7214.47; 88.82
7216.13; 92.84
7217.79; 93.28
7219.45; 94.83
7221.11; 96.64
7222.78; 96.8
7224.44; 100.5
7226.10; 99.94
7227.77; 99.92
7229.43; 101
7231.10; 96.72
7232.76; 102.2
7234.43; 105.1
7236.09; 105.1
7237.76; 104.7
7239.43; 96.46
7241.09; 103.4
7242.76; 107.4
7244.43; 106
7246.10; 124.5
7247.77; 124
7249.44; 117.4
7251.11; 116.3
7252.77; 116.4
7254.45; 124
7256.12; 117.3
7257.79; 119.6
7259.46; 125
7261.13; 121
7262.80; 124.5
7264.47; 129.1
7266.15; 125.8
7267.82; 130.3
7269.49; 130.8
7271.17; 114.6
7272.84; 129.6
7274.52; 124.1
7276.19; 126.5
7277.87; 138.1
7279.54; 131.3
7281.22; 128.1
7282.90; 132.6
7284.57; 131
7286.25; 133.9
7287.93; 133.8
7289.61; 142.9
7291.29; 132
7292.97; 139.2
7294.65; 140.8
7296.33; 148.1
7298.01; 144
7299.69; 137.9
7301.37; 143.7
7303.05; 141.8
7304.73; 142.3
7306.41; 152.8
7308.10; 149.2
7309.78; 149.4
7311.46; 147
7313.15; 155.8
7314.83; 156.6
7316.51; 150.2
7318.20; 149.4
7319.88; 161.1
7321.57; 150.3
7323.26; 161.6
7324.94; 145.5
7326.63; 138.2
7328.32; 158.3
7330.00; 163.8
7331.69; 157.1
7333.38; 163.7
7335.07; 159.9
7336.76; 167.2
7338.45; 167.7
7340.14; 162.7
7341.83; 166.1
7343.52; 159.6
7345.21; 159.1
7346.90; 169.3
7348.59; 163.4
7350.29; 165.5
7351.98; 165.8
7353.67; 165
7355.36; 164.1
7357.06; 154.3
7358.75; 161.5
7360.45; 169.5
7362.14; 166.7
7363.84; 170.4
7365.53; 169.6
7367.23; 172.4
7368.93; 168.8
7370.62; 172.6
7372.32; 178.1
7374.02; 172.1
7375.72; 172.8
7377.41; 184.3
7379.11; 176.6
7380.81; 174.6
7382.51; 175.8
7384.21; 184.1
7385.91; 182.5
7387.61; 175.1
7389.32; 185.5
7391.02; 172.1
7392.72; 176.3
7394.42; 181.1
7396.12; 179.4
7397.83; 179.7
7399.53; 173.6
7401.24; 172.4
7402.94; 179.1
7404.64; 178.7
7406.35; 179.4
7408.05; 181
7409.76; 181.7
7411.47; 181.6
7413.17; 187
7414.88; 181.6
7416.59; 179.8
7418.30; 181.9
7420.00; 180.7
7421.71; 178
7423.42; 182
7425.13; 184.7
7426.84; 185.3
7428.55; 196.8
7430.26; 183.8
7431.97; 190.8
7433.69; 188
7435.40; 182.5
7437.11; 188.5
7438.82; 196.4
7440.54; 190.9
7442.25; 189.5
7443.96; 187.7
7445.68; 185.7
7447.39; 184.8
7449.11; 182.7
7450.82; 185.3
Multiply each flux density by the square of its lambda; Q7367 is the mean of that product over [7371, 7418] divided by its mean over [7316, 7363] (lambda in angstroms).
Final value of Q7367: 1.13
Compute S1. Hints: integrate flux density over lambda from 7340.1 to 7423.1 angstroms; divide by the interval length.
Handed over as 174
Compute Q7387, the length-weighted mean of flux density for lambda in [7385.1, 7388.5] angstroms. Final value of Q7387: 178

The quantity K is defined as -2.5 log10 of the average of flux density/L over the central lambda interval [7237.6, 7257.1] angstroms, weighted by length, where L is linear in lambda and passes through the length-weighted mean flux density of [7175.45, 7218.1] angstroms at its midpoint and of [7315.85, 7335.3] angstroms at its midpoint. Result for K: 0.02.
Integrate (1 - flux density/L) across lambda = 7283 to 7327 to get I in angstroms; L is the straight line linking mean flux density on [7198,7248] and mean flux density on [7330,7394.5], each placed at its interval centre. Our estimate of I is -1.7 angstroms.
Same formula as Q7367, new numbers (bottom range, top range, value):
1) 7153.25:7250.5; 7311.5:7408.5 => 1.90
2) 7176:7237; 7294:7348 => 1.71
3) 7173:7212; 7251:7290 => 1.46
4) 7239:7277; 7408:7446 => 1.62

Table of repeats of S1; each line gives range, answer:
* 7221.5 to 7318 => 126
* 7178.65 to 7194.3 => 93.6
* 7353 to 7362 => 163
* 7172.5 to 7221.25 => 89.8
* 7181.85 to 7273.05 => 104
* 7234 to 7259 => 113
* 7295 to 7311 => 145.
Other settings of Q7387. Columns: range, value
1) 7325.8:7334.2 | 156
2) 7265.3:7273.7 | 126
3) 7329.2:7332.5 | 160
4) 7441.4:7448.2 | 187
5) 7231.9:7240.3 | 103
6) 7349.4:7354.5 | 165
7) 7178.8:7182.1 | 87.9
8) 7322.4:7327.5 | 148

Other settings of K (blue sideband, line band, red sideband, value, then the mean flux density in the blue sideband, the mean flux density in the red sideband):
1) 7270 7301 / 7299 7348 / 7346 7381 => -0.03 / 134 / 169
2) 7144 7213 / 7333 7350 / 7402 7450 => -0.09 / 83.9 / 185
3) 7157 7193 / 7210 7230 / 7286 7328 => 0.11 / 84.7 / 146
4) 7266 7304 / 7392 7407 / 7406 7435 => -0.01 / 134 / 184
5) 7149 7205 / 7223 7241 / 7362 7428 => 0.07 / 84.4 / 178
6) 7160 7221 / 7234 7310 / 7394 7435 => -0.05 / 87.4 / 182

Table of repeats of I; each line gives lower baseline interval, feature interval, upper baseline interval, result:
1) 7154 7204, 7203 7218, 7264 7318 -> 1.7 angstroms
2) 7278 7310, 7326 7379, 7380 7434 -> -1.6 angstroms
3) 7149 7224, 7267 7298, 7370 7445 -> -1.3 angstroms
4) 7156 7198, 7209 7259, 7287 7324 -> 3.9 angstroms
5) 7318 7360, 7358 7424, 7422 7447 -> -0.7 angstroms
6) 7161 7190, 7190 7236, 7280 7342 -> 3.9 angstroms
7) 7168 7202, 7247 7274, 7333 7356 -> 0.3 angstroms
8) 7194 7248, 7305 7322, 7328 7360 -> -0.6 angstroms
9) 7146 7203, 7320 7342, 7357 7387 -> -0.6 angstroms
